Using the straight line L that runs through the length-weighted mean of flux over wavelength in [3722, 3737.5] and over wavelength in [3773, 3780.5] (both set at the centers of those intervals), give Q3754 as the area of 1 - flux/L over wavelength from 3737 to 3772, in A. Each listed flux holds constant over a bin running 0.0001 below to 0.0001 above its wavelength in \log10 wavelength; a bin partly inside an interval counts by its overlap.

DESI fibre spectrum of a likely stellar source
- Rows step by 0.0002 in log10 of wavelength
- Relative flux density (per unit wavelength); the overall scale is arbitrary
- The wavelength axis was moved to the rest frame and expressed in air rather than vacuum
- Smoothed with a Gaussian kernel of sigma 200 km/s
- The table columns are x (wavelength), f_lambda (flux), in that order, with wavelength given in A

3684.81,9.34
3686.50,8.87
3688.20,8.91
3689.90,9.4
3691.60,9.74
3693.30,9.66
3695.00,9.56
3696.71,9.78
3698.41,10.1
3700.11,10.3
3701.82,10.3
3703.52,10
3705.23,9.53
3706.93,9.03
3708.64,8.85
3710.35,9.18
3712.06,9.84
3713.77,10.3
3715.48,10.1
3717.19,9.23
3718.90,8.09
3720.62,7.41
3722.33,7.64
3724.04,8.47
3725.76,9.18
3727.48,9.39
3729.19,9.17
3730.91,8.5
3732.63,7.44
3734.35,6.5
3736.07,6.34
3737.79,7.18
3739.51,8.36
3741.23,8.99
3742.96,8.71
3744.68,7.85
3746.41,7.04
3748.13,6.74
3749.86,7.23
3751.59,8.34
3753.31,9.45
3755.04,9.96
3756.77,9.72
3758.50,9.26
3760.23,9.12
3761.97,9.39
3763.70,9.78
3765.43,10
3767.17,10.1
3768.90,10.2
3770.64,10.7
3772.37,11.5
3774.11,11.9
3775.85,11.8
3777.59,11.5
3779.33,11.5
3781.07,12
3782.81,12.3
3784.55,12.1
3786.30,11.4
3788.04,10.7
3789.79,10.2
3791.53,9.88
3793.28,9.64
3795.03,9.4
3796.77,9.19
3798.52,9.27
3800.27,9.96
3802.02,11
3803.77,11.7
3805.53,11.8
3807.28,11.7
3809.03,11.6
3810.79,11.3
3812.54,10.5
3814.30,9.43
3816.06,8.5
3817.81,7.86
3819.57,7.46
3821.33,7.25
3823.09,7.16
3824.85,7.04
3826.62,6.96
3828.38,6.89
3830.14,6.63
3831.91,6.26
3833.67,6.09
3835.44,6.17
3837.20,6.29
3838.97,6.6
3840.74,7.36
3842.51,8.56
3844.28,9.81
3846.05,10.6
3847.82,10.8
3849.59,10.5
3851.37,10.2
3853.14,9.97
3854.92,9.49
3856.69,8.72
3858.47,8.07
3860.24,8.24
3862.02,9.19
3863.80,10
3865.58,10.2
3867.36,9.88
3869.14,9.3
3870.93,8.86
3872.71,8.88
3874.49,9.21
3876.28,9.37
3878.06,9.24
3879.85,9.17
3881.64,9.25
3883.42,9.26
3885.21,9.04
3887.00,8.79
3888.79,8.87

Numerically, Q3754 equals 3.6 A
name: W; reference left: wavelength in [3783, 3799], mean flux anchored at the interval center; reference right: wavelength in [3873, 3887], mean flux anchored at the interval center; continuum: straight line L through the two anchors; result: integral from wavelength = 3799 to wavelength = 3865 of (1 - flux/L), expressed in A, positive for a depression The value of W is 6.27 A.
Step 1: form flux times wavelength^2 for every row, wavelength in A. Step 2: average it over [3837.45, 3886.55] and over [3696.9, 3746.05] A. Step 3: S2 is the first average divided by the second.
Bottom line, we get 1.1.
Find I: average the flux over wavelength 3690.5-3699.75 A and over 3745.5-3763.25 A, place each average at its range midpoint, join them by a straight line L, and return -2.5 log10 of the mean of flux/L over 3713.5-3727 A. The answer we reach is 0.067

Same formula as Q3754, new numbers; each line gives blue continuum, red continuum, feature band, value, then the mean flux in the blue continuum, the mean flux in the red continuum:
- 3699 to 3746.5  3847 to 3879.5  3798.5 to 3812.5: -3.0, 8.71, 9.44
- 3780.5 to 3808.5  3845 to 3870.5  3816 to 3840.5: 7.9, 10.8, 9.64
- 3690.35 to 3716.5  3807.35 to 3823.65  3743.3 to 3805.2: -4.5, 9.74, 9.18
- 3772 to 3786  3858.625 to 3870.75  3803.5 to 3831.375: 4.8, 11.8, 9.35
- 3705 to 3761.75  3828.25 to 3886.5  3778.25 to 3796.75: -4.7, 8.55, 8.76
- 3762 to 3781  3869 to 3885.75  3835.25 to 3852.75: 1.5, 10.9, 9.15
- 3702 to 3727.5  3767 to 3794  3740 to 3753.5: 2.8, 9.1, 11.1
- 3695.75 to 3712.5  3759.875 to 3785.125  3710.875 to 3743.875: 5.3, 9.68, 11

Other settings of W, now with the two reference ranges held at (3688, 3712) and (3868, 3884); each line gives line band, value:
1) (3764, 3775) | -1.44 A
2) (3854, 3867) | 0.08 A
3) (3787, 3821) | -2.38 A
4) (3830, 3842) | 3.54 A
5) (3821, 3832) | 2.83 A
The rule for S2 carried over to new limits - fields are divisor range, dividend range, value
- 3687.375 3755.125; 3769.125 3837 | 1.15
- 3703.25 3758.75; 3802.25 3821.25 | 1.23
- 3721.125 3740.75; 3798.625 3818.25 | 1.36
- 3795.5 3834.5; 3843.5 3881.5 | 1.10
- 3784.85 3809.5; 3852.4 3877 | 0.91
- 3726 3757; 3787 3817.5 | 1.31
